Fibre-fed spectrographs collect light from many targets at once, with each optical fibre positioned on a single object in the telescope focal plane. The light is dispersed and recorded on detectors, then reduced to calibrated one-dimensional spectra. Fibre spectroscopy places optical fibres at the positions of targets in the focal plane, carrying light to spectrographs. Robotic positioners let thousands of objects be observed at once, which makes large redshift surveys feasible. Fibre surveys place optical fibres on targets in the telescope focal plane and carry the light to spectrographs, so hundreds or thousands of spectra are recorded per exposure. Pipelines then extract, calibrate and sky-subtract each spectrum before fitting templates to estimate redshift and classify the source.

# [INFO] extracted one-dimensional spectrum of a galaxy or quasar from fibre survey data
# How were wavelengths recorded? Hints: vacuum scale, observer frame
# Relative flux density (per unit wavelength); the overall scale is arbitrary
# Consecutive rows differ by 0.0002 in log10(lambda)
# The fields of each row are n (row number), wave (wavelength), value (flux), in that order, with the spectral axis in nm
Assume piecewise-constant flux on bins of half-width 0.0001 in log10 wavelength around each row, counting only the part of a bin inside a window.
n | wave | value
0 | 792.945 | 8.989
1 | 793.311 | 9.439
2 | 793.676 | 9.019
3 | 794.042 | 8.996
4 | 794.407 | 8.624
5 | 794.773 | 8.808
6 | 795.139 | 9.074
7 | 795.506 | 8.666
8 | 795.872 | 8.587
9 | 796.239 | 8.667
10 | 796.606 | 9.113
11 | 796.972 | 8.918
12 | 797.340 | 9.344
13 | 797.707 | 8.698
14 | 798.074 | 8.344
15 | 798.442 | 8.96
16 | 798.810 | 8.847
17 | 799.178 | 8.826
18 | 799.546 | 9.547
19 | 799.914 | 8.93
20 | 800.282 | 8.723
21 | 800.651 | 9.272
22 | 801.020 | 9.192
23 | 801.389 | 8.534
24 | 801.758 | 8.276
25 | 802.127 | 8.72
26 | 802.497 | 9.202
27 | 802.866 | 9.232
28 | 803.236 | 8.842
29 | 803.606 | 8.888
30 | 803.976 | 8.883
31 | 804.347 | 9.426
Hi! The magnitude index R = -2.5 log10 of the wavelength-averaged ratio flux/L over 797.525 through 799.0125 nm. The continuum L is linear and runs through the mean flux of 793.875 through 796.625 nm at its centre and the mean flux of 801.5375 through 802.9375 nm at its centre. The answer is 0.01 mag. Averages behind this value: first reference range 8.8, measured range 8.71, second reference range 8.82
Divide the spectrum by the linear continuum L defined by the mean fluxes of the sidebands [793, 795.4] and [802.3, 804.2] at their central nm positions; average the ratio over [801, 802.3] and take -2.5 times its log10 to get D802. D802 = 0.05 mag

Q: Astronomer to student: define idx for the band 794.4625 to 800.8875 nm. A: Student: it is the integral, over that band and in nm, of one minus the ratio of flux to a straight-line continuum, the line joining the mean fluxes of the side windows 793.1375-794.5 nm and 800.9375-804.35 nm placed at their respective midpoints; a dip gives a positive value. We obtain 0.06 nm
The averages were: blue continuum 9.05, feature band 8.9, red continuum 8.88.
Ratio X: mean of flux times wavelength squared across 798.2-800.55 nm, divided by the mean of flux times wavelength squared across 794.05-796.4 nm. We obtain 1.0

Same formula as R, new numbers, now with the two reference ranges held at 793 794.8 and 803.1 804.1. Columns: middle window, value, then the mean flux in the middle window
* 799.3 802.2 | 0.000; 8.91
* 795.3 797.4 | 0.013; 8.85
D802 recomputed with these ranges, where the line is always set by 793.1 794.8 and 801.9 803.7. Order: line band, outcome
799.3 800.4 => -0.013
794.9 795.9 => 0.022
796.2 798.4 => 0.014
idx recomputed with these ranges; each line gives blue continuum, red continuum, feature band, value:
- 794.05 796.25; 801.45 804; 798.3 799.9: -0.04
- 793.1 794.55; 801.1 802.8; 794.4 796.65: 0.05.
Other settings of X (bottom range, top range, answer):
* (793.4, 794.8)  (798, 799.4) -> 1.00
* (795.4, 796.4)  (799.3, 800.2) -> 1.07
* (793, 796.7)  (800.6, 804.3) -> 1.02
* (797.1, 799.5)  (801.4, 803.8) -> 1.01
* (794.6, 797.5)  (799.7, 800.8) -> 1.02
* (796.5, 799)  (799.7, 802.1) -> 1.00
